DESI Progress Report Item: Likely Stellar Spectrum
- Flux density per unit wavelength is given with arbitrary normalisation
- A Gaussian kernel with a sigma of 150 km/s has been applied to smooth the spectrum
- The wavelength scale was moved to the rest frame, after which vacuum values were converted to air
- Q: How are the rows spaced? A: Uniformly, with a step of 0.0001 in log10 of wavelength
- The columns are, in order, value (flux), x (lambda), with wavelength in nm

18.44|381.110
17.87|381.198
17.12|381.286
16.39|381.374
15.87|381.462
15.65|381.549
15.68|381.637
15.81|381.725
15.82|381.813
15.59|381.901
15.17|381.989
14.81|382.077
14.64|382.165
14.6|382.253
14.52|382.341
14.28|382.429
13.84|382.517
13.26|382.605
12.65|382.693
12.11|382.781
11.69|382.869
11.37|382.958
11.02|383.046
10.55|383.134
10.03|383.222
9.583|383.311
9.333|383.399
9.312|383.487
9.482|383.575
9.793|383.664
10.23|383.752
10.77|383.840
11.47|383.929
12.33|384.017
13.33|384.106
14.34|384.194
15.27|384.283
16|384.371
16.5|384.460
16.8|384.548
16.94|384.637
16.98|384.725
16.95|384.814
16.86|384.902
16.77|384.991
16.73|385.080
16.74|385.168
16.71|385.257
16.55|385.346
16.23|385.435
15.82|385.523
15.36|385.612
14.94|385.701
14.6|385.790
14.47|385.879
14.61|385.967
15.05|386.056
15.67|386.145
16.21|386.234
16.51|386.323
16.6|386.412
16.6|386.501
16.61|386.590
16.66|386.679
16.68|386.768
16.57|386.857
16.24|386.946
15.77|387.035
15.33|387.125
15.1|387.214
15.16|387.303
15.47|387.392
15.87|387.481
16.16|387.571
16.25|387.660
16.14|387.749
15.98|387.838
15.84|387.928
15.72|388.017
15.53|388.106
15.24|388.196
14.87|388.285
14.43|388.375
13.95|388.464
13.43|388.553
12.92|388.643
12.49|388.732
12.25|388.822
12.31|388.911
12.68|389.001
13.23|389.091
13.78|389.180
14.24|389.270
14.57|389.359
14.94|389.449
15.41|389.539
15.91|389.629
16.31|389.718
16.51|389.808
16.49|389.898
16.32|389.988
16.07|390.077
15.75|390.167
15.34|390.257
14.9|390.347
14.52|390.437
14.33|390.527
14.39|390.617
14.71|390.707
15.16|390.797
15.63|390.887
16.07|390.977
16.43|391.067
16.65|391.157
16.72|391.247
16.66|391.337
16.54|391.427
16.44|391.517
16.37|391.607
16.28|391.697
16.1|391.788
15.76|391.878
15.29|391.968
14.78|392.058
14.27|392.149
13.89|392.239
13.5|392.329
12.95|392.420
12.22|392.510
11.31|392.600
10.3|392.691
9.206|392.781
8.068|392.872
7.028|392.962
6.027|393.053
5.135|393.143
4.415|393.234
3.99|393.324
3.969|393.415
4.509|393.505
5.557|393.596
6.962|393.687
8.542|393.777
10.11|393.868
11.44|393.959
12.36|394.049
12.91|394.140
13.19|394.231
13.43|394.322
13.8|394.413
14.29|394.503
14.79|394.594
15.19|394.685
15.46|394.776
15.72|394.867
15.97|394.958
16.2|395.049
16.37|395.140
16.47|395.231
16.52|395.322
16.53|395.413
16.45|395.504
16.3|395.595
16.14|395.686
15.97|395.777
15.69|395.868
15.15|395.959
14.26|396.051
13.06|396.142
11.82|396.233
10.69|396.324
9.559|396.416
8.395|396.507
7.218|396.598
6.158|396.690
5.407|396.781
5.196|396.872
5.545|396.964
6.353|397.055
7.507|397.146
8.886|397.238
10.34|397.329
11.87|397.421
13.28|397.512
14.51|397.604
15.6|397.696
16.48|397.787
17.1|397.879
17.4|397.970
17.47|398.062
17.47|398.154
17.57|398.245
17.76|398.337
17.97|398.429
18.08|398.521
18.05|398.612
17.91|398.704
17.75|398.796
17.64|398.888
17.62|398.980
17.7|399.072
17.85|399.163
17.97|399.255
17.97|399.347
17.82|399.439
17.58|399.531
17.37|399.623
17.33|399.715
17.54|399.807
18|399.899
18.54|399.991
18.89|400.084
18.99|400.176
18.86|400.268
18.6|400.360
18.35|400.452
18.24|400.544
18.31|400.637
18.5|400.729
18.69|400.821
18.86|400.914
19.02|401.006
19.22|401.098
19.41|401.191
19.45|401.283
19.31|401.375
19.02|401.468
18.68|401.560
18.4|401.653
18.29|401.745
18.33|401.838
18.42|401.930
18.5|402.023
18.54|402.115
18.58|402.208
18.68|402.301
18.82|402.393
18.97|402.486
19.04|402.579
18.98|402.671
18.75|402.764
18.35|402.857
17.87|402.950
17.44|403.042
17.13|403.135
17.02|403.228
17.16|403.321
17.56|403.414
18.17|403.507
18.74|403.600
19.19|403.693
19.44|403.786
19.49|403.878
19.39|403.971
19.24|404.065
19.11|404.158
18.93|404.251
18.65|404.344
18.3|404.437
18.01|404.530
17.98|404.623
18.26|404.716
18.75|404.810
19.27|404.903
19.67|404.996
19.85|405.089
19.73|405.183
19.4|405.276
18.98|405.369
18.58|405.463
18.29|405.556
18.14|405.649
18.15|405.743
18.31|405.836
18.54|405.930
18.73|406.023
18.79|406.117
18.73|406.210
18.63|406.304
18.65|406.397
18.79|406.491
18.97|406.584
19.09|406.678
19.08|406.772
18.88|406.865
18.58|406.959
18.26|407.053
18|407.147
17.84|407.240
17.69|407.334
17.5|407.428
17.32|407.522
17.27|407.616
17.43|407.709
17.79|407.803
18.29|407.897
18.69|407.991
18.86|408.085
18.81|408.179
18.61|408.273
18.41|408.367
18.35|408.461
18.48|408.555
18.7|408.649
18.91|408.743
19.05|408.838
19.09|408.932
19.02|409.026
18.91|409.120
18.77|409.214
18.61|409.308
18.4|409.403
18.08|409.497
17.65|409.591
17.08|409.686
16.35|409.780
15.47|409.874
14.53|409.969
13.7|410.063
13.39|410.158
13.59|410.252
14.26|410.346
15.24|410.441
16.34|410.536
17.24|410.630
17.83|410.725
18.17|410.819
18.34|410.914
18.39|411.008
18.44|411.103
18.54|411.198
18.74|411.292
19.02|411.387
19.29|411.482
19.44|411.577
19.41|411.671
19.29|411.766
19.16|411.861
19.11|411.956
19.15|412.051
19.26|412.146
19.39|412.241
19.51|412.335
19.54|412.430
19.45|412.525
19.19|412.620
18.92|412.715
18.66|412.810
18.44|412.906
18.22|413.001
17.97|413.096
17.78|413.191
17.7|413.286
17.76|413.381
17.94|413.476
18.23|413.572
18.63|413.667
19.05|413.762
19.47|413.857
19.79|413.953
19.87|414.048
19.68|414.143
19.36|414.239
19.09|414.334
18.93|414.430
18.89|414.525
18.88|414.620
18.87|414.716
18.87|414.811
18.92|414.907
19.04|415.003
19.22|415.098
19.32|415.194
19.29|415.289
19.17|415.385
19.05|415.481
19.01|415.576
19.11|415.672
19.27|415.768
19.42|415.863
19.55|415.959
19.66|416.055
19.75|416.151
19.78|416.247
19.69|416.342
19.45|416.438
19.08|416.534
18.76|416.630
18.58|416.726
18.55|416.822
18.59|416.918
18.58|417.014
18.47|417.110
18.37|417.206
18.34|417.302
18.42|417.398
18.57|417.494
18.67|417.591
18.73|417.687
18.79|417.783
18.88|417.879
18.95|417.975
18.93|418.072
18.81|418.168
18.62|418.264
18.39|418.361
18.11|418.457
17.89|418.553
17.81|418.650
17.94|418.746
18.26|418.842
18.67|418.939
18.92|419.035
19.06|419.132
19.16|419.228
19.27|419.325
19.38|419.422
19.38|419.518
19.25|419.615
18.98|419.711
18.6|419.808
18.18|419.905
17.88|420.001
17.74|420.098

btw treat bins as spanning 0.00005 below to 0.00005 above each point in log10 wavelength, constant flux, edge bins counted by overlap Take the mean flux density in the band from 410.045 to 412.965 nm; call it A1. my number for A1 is 18.1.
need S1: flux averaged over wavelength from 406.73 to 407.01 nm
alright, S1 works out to 18.8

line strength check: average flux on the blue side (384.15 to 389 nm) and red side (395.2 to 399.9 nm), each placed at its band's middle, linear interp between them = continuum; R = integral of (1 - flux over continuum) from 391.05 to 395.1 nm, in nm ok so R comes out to 0.74 nm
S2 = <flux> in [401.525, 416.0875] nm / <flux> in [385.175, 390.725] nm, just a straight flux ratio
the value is 1.21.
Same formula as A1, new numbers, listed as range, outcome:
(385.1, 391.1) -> 15.3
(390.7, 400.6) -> 13.9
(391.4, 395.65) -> 12.4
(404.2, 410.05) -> 18.3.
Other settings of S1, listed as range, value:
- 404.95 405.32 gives 19.7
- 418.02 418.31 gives 18.8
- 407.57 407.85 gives 17.5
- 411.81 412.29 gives 19.2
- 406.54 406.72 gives 19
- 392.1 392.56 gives 13.4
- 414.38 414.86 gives 18.9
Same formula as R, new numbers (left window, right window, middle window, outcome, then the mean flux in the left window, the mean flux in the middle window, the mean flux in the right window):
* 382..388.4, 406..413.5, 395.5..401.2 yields 0.41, 14.6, 15.3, 18.1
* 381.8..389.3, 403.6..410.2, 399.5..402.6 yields -0.24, 14.4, 18.6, 18.3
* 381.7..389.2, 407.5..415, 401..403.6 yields -0.24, 14.5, 18.5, 18.2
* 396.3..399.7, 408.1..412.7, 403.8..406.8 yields -0.45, 14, 18.8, 18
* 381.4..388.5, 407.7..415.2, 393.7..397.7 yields 0.91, 14.7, 12.4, 18.3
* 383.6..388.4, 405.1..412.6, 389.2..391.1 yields 0.06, 15.4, 15.4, 18.2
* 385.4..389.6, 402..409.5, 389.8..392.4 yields 0.04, 15.1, 15.5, 18.5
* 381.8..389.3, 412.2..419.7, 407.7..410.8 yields 0.09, 14.4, 17.4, 18.9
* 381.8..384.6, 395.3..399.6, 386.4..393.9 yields -0.16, 12.8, 13.7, 14.2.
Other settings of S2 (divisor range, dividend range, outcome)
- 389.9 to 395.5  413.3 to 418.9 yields 1.43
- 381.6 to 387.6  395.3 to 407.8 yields 1.17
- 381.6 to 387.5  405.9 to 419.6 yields 1.28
